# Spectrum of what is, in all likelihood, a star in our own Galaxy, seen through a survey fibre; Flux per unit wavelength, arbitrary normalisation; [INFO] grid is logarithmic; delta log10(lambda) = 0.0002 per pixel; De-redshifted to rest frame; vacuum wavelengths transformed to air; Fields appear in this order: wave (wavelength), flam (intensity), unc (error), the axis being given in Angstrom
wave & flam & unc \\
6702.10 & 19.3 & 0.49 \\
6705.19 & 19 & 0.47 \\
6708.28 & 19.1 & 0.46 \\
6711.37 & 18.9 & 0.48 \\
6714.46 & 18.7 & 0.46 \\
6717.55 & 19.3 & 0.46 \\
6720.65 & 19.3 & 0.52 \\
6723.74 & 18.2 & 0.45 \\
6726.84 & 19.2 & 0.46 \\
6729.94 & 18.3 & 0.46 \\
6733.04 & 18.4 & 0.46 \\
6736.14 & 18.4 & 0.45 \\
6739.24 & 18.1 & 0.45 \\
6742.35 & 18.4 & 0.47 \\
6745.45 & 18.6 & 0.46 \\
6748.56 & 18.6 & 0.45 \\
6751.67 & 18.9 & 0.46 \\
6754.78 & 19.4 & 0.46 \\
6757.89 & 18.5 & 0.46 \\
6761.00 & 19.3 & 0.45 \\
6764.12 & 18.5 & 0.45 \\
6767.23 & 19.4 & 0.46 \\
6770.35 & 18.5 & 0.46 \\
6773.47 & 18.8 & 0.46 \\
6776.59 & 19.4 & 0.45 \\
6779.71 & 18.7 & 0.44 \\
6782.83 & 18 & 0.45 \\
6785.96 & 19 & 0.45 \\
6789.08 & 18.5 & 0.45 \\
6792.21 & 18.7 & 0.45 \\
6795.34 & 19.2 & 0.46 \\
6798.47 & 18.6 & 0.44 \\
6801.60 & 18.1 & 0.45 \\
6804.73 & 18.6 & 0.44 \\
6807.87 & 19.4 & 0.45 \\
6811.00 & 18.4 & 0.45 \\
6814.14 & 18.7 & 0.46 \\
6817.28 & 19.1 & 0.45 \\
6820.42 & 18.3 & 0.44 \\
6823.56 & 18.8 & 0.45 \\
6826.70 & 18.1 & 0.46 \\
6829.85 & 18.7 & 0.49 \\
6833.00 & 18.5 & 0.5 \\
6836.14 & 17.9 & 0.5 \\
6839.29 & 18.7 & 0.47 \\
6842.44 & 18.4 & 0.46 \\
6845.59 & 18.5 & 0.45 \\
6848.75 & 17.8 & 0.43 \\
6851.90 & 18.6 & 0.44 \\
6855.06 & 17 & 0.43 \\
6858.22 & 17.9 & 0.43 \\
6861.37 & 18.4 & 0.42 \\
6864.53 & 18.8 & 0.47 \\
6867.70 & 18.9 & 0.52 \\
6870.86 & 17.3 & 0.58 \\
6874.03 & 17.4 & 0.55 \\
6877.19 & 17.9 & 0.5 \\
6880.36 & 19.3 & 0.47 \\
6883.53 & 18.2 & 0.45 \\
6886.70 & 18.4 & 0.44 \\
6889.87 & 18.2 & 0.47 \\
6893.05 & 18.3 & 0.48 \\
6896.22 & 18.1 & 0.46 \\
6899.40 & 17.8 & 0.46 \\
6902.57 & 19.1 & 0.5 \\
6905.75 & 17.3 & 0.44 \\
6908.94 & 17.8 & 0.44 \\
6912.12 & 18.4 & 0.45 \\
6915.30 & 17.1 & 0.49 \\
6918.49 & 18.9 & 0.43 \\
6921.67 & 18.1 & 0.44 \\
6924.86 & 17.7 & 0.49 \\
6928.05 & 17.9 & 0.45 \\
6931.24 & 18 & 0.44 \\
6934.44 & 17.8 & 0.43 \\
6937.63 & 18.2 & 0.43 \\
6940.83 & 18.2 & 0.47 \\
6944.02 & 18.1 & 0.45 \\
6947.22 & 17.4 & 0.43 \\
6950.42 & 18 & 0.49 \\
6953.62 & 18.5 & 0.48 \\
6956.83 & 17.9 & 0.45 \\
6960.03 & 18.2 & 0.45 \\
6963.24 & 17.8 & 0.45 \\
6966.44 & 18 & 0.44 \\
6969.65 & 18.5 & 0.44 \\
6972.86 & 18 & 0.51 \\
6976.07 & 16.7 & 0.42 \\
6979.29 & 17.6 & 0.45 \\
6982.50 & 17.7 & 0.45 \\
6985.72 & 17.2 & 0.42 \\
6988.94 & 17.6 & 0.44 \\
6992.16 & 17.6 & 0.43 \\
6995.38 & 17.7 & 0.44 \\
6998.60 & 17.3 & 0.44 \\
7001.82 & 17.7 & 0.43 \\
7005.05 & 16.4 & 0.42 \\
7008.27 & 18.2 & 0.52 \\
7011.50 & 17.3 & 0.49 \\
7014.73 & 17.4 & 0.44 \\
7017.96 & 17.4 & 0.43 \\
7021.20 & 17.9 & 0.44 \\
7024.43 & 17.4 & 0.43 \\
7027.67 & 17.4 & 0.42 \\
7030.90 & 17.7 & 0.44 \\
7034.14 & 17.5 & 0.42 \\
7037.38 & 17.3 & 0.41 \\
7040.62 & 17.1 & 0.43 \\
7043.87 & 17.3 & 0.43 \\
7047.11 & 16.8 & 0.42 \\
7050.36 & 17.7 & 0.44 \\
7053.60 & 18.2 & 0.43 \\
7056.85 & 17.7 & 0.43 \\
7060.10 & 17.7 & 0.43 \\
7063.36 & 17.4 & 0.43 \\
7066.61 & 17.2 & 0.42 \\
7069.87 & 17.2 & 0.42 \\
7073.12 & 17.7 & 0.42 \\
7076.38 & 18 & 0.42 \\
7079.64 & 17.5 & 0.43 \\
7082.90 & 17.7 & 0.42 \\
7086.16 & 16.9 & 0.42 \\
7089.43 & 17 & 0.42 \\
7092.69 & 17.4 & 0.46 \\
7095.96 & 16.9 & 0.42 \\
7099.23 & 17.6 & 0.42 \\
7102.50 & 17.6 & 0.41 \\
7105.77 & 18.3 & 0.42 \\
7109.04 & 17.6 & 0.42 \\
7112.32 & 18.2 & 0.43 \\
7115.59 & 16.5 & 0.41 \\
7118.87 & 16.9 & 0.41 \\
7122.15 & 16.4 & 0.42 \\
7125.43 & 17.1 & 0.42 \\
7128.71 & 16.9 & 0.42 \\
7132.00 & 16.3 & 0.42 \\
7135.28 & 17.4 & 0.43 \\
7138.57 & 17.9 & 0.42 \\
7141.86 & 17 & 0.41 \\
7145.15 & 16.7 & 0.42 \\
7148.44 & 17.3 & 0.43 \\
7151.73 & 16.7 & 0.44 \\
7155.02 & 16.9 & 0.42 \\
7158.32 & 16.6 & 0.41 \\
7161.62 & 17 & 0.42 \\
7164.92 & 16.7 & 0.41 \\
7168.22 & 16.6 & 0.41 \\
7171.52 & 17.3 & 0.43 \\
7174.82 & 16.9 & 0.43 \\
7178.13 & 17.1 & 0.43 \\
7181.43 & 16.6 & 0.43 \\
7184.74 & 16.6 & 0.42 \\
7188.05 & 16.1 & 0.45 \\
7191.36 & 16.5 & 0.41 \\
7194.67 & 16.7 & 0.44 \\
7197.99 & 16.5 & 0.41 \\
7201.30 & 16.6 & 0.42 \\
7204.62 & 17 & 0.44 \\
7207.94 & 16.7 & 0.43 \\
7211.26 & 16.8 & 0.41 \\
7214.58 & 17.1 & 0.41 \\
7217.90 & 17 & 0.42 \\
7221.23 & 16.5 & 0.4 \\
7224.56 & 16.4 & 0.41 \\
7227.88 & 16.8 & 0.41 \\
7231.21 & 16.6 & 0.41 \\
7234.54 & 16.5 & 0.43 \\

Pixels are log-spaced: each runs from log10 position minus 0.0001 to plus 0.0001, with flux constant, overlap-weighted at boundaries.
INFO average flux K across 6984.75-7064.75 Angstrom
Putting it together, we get 17.5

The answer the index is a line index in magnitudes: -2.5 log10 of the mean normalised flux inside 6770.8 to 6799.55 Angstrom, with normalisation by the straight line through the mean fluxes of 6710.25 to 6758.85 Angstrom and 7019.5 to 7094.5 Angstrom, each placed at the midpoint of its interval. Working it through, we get -0.01 mag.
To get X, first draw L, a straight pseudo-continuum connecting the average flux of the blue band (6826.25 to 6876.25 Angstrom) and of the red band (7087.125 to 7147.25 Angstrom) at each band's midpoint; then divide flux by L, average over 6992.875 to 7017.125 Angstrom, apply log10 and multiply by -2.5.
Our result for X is 0.01 mag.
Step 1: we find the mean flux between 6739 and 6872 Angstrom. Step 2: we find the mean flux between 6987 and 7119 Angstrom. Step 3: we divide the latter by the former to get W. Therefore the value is 0.94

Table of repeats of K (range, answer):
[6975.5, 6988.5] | 17.4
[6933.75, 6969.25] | 18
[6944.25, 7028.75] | 17.7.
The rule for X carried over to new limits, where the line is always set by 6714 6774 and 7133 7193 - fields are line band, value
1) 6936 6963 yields -0.01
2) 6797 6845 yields -0.01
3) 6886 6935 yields 0.00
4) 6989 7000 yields 0.00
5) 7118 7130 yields 0.01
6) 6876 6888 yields -0.02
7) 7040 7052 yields 0.01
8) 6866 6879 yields 0.02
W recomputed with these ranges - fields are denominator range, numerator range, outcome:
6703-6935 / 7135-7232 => 0.91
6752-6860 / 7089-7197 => 0.91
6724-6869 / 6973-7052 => 0.94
